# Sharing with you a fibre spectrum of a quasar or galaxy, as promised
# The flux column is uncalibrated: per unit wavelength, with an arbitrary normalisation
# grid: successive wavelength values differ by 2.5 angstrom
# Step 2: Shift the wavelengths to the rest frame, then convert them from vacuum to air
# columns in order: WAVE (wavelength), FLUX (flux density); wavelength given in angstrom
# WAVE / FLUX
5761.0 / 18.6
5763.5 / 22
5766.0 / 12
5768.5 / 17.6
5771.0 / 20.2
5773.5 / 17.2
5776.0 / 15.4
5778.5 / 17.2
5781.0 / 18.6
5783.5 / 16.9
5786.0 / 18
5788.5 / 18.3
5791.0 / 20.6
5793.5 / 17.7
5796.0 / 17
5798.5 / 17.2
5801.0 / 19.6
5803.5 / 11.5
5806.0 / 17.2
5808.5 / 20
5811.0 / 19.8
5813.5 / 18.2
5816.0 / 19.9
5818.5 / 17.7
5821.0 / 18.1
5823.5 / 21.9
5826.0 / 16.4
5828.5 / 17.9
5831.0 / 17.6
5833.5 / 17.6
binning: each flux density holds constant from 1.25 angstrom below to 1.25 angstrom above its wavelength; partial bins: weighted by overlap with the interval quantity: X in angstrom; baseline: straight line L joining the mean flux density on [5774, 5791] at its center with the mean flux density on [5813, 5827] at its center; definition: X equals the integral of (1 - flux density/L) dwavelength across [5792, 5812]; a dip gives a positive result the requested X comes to 0.8 angstrom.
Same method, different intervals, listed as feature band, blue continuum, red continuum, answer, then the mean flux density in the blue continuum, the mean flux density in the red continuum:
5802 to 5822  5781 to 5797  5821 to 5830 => 0.7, 18.1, 18.6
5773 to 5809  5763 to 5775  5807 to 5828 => 1.4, 17.5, 18.9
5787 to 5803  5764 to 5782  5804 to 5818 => -0.1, 17.1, 18.5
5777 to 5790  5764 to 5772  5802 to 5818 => -0.4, 17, 17.8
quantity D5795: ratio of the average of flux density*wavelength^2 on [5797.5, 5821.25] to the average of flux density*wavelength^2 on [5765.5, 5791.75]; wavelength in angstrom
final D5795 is 1.0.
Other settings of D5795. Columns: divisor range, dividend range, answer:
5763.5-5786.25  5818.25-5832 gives 1.08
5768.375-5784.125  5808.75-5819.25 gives 1.10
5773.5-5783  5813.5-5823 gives 1.12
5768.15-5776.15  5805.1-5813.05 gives 1.07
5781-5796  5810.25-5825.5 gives 1.06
